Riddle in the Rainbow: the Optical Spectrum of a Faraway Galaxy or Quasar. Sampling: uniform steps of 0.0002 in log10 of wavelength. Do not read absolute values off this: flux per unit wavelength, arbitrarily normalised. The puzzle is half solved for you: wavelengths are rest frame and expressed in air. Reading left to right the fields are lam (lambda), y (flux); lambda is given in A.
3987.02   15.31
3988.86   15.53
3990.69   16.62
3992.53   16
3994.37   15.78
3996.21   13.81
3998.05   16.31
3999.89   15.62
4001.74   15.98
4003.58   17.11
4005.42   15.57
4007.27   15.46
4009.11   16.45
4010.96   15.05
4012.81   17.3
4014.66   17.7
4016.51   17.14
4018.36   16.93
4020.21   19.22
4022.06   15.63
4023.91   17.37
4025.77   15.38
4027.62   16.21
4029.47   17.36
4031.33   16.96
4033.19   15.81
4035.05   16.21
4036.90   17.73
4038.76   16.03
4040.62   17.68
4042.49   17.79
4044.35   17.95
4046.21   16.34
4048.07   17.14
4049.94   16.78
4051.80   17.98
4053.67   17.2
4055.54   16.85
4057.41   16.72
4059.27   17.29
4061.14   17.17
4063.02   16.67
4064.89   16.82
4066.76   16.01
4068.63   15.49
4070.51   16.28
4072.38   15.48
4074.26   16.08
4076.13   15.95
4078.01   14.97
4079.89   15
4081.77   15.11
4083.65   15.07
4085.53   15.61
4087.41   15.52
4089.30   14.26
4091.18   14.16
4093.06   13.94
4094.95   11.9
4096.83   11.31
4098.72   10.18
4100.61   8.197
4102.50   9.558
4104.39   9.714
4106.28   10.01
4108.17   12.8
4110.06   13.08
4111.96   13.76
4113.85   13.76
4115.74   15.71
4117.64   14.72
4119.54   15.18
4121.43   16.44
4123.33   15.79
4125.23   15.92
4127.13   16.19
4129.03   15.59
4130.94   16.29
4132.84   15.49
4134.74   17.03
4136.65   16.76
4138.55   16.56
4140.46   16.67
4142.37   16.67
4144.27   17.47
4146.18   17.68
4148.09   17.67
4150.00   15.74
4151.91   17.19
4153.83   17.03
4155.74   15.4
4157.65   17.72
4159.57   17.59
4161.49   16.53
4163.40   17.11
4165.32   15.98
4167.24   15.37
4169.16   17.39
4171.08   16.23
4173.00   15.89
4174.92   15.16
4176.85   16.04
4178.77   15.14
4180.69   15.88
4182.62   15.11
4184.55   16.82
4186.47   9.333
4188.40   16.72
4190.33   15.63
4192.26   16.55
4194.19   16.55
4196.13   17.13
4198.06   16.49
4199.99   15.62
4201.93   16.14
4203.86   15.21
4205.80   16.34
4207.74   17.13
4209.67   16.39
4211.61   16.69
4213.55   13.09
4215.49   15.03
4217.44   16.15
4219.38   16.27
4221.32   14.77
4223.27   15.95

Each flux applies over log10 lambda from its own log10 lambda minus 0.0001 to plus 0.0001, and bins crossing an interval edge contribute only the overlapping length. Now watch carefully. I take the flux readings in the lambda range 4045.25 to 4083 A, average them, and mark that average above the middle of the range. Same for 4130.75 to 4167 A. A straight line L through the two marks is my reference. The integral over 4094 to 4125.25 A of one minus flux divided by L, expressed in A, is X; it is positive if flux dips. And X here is 7.2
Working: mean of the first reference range 16.4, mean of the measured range 12.7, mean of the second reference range 16.8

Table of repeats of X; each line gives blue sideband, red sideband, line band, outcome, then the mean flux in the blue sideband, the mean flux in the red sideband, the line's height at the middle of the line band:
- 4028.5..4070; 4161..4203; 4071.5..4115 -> 8.61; 16.9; 15.8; 16.6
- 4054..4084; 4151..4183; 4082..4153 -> 7.01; 16.1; 16.3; 16.2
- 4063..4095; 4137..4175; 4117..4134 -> 0.39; 15.3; 16.7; 16.1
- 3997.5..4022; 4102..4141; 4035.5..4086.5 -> -2.53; 16.6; 14.7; 15.7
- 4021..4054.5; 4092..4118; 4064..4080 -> -1.59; 16.9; 12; 14.4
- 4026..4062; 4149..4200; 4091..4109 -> 6.02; 17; 16.1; 16.6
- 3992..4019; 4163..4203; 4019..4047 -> -1.44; 16.1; 15.8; 16.1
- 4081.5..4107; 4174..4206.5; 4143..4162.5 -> -3.56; 12.4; 15.6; 14.4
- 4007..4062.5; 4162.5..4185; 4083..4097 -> 2.07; 16.9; 16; 16.5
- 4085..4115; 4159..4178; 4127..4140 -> -1.84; 12.3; 16.3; 14.3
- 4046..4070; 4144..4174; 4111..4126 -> 1.44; 16.8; 16.7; 16.8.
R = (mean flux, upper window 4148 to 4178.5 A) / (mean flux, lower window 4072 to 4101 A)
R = 1.2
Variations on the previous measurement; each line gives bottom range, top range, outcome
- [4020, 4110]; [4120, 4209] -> 1.06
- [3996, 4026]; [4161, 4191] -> 0.95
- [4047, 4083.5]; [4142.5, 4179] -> 1.01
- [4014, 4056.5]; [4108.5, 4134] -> 0.89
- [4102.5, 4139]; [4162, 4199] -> 1.08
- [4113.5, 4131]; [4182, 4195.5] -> 0.98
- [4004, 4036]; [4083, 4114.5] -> 0.75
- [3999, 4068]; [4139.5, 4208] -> 0.97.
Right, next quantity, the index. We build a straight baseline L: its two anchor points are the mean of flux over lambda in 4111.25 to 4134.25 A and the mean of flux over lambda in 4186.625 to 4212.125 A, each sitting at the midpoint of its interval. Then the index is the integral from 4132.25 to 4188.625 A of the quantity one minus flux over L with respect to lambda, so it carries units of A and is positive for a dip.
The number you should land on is -1.7 A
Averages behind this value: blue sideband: 15.5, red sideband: 16.1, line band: 16.2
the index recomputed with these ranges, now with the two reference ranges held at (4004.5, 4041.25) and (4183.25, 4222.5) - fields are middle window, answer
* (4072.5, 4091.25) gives 1.3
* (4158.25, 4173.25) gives -0.6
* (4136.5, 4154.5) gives -1.1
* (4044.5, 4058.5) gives -0.5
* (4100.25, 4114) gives 4.1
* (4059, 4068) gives -0.1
